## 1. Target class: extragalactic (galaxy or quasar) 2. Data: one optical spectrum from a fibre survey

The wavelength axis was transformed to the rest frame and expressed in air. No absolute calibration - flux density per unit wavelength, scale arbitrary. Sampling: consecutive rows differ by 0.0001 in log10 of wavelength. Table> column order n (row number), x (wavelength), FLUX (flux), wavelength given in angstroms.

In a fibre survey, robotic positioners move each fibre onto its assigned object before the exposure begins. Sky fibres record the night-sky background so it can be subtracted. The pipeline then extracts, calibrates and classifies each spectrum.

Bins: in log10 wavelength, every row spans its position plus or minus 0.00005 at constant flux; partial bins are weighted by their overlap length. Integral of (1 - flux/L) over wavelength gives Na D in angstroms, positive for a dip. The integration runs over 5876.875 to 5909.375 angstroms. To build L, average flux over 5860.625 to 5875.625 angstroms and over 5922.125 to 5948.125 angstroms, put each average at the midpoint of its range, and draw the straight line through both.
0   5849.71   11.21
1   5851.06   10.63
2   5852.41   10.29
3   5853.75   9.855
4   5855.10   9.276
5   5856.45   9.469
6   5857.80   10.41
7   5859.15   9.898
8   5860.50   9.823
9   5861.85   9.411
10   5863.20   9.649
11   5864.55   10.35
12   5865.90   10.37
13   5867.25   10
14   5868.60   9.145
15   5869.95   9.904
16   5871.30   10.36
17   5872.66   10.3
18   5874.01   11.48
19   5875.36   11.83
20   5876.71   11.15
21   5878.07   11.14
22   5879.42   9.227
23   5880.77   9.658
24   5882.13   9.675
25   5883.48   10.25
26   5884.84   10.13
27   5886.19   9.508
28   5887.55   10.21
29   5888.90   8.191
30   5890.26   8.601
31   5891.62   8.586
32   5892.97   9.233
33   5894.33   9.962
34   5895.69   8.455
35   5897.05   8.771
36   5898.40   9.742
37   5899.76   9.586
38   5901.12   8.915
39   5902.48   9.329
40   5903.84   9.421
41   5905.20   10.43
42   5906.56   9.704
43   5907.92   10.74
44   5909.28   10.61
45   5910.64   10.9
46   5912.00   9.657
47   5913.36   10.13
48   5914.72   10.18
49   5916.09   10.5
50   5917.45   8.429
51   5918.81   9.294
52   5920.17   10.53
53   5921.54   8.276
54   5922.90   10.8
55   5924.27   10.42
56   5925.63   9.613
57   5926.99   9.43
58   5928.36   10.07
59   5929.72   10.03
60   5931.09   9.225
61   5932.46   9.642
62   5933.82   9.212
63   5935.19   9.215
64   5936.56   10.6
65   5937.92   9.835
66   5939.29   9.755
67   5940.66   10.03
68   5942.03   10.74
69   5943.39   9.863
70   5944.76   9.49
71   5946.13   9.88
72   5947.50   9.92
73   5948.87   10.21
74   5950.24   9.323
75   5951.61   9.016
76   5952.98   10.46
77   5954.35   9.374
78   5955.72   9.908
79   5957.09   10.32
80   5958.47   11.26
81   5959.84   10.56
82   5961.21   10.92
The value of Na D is 1.6 angstroms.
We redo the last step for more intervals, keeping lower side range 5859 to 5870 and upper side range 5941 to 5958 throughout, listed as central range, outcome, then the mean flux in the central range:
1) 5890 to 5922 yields 0.84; 9.6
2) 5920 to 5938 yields 0.23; 9.75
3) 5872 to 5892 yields -0.34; 10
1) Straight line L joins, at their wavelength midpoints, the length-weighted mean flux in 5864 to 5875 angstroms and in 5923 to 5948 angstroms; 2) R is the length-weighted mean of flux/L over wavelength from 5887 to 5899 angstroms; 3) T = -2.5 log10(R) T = 0.12 mag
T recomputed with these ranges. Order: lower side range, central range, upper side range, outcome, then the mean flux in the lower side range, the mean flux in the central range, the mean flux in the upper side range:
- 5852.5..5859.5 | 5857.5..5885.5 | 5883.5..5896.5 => -0.070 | 9.82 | 10.2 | 9.25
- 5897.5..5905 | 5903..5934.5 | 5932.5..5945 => -0.026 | 9.45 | 9.88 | 9.87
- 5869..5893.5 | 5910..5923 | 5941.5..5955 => 0.007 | 9.96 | 9.83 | 9.82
